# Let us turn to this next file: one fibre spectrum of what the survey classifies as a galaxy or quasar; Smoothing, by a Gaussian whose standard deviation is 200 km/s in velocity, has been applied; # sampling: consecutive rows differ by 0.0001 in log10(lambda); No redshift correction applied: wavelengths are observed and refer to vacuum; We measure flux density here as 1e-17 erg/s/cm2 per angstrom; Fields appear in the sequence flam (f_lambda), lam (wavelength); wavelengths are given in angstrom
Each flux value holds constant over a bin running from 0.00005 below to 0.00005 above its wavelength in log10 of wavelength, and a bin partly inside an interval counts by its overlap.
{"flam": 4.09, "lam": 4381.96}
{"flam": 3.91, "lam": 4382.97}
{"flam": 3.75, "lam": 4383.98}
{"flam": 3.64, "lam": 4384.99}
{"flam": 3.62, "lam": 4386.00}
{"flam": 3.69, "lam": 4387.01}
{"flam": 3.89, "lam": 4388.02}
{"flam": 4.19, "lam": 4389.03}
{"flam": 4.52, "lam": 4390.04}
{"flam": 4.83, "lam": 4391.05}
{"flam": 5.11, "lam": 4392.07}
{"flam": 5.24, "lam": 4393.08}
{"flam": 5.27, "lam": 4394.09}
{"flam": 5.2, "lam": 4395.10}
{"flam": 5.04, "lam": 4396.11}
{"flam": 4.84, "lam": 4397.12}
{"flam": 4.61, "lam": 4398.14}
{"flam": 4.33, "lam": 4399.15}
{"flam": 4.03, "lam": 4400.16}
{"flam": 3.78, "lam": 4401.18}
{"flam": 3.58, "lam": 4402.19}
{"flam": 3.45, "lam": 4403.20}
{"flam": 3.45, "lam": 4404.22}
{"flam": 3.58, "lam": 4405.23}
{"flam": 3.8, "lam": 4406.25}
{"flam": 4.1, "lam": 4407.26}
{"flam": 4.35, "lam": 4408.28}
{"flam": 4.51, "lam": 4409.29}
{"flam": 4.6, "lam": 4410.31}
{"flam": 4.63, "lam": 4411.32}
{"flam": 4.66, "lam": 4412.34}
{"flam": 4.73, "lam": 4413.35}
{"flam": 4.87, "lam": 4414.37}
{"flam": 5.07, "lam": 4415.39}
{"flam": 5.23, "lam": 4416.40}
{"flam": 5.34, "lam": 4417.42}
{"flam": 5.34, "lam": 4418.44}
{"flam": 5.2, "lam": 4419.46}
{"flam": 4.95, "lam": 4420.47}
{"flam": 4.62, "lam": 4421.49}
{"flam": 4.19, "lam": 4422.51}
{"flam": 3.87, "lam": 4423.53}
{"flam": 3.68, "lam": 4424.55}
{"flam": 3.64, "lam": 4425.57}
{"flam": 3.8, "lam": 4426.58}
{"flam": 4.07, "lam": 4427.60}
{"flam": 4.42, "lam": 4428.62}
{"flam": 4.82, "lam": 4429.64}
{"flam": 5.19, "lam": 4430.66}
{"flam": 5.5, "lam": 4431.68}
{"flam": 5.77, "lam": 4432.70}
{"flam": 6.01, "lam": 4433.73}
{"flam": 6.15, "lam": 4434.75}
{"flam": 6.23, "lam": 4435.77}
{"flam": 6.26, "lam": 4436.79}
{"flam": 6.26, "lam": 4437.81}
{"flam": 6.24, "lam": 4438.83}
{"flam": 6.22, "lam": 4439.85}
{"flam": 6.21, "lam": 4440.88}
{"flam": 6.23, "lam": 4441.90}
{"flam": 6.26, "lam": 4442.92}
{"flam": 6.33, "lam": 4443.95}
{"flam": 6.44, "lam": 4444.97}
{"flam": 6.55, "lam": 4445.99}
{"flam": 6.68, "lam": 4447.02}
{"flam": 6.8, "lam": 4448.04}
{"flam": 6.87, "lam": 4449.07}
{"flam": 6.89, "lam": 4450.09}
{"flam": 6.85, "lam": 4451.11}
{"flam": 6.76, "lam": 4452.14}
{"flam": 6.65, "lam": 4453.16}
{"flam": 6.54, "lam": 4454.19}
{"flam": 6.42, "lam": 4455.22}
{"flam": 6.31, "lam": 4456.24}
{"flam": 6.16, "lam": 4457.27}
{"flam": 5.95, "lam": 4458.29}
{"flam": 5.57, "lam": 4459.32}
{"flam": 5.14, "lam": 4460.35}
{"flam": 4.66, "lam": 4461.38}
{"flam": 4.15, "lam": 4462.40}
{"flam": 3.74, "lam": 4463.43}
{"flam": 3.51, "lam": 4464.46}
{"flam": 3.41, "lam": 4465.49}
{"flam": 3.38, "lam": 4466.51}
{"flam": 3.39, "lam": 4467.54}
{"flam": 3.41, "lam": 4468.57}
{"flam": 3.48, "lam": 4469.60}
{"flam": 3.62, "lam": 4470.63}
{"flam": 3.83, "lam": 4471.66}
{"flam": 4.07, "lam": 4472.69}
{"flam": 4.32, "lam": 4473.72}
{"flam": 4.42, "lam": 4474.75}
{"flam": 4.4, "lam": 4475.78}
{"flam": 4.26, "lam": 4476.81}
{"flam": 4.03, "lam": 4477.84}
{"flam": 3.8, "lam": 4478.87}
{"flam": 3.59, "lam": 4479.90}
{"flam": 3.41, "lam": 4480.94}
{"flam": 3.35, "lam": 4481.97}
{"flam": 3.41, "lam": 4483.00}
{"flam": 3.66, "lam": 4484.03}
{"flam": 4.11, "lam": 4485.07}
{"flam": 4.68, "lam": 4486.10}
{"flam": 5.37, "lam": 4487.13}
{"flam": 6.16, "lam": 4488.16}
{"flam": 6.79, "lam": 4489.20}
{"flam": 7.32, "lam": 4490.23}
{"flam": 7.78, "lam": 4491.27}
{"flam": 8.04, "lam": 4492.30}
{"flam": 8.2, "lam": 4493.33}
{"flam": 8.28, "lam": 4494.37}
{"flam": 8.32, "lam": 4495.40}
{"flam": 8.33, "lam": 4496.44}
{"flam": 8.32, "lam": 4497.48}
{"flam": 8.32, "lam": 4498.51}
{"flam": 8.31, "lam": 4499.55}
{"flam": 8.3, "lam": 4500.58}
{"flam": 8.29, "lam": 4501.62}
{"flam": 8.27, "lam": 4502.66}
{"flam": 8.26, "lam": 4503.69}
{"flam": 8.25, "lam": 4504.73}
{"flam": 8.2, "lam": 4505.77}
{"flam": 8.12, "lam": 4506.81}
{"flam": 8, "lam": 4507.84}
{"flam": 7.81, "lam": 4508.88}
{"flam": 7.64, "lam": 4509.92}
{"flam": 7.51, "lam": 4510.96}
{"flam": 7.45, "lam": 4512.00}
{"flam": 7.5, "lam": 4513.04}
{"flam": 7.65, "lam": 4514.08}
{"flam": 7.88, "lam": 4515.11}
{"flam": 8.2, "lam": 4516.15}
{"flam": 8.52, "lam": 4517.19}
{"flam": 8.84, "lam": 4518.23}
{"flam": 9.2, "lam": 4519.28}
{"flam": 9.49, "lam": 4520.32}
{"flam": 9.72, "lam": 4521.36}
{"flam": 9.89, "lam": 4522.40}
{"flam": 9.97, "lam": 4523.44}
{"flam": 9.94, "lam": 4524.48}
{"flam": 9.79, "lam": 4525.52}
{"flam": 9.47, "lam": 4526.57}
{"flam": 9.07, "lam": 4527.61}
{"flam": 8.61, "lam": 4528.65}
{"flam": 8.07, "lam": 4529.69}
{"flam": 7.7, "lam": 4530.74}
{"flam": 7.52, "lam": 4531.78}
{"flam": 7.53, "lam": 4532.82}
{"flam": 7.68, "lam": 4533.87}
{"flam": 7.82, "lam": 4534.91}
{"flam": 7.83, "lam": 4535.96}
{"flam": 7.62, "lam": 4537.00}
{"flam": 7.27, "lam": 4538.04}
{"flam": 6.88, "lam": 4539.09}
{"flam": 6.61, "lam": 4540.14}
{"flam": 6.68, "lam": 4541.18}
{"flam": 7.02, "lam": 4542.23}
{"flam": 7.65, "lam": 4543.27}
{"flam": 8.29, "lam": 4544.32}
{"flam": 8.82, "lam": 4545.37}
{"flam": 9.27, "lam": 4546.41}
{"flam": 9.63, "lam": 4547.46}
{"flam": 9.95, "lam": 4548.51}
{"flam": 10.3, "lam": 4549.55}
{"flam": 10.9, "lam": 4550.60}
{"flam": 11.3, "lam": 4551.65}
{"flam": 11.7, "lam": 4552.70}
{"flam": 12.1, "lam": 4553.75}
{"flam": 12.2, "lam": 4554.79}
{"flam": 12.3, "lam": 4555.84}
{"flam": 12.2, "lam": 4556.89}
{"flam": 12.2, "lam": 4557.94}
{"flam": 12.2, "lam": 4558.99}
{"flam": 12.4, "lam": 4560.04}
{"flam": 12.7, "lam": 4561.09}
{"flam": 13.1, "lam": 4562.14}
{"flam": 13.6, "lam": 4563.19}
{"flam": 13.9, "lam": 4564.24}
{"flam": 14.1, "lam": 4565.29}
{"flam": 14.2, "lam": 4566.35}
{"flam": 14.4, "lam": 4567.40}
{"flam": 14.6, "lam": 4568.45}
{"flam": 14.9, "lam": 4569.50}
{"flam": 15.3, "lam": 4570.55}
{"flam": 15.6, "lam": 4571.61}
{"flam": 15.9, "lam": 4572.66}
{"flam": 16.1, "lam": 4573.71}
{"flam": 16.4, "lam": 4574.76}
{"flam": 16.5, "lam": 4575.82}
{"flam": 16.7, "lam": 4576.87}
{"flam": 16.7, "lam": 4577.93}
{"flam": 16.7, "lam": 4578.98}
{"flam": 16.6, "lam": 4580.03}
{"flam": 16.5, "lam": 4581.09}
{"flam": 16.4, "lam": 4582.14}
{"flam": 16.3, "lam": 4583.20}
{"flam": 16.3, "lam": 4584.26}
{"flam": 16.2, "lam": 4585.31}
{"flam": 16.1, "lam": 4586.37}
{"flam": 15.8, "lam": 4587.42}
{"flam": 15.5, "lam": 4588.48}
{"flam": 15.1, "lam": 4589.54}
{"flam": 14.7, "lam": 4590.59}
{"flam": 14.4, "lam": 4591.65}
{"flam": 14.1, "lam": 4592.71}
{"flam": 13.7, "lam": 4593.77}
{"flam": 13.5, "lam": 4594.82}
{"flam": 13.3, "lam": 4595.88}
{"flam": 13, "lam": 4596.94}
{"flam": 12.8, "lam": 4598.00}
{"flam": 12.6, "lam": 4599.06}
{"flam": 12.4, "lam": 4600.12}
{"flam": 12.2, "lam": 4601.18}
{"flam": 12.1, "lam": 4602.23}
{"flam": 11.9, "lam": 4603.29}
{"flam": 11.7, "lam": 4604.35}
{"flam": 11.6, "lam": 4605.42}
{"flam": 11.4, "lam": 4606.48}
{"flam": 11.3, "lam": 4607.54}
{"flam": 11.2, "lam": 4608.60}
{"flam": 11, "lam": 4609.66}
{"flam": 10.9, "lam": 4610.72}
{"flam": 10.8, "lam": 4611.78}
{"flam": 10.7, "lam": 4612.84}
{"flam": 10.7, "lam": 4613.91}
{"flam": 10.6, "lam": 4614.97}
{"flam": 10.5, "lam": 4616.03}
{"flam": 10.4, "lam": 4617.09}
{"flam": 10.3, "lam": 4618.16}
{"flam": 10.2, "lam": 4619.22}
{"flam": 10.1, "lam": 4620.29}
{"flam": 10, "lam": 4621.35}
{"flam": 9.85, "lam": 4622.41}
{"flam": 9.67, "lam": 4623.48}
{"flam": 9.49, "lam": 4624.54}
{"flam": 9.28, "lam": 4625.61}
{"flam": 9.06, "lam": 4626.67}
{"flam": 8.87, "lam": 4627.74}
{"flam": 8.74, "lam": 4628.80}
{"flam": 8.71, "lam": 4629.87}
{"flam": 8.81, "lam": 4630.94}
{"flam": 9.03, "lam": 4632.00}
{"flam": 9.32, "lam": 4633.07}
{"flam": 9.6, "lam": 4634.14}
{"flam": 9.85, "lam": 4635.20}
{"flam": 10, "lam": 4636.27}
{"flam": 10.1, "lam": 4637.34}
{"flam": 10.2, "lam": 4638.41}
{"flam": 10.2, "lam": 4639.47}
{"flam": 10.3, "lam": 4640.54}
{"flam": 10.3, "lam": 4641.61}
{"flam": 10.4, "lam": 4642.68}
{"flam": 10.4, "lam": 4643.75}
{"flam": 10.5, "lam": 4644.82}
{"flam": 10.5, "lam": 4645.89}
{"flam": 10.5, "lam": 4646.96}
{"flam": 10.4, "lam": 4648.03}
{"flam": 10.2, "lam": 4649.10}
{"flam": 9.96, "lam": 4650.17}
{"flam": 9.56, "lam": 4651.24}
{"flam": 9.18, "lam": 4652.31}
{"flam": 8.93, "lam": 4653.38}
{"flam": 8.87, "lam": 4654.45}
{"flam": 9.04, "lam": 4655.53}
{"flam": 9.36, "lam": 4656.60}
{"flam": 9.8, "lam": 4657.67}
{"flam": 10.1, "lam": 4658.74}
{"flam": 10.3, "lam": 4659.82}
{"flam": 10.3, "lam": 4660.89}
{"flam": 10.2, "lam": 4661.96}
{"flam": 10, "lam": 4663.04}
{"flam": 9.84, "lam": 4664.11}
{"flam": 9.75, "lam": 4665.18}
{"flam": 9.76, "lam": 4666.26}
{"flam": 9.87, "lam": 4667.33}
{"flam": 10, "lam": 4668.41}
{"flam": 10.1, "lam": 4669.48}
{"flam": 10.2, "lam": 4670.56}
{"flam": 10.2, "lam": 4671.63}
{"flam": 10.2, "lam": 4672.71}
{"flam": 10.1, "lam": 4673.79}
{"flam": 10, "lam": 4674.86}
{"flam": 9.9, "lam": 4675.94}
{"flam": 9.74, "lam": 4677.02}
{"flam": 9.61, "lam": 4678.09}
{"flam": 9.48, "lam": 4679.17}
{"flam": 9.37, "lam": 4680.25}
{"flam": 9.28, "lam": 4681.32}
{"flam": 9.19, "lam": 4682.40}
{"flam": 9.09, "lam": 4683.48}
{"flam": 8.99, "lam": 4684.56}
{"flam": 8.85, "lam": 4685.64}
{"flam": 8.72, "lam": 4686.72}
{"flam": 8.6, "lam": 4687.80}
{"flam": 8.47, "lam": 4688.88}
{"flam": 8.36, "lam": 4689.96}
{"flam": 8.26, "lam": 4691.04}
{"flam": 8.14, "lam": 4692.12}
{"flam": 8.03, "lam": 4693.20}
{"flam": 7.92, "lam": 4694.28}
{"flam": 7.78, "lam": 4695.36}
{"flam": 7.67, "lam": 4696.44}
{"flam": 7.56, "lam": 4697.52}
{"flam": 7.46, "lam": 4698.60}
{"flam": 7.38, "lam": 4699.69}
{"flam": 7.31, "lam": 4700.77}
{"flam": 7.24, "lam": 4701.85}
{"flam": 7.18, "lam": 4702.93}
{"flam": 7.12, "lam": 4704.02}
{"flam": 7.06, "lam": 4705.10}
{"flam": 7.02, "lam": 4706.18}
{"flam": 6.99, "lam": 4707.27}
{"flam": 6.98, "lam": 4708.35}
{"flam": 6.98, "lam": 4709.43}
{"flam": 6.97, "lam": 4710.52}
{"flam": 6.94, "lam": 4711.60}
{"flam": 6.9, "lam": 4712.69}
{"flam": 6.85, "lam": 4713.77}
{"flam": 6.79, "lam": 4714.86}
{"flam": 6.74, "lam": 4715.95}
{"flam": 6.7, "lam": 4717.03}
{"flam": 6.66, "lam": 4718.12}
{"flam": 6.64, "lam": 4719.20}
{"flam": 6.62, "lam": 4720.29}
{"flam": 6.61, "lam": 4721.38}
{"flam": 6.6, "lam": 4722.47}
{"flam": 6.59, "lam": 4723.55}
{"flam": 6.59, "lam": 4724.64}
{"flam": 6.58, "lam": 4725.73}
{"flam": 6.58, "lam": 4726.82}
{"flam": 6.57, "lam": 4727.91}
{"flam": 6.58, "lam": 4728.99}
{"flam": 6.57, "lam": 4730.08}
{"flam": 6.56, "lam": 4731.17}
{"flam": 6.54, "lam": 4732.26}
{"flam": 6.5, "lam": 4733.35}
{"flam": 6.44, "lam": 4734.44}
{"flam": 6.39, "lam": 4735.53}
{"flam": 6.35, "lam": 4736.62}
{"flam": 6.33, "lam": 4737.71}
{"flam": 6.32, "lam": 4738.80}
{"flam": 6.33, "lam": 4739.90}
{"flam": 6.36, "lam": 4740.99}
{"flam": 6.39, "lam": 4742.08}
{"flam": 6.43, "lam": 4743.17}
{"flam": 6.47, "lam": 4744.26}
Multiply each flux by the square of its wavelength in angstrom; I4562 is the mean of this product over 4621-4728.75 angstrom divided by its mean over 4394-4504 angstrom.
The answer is 1.8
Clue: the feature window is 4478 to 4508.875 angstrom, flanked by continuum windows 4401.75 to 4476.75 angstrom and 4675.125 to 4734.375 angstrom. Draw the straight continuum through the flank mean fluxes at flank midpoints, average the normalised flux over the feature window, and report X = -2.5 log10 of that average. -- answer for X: -0.20 mag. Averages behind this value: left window 5.04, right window 7.56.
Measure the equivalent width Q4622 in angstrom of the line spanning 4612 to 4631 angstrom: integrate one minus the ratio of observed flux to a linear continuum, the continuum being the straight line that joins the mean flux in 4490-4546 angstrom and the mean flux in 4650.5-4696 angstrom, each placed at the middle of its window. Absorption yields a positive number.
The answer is -1.8 angstrom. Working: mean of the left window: 8.19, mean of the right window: 9.37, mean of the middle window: 9.81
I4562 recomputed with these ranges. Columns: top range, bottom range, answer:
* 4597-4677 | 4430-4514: 1.83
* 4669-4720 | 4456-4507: 1.58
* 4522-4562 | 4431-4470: 1.75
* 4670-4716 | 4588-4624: 0.72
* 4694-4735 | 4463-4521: 1.21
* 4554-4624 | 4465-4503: 2.52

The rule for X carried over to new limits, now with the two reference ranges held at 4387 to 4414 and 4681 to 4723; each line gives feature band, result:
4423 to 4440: -0.10 mag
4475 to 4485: 0.34 mag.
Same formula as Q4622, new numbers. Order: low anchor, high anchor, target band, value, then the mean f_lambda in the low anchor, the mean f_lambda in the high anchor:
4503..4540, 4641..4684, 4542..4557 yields -2.86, 8.29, 9.86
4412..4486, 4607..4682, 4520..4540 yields -4.08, 5.02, 9.94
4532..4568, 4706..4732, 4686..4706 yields -1.55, 10.4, 6.73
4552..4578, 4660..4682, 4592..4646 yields 5.38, 14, 9.9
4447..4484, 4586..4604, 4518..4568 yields 0.73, 4.77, 13.7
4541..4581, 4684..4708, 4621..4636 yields 1.50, 12.9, 7.82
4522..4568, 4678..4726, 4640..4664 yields -4.49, 10.1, 7.6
